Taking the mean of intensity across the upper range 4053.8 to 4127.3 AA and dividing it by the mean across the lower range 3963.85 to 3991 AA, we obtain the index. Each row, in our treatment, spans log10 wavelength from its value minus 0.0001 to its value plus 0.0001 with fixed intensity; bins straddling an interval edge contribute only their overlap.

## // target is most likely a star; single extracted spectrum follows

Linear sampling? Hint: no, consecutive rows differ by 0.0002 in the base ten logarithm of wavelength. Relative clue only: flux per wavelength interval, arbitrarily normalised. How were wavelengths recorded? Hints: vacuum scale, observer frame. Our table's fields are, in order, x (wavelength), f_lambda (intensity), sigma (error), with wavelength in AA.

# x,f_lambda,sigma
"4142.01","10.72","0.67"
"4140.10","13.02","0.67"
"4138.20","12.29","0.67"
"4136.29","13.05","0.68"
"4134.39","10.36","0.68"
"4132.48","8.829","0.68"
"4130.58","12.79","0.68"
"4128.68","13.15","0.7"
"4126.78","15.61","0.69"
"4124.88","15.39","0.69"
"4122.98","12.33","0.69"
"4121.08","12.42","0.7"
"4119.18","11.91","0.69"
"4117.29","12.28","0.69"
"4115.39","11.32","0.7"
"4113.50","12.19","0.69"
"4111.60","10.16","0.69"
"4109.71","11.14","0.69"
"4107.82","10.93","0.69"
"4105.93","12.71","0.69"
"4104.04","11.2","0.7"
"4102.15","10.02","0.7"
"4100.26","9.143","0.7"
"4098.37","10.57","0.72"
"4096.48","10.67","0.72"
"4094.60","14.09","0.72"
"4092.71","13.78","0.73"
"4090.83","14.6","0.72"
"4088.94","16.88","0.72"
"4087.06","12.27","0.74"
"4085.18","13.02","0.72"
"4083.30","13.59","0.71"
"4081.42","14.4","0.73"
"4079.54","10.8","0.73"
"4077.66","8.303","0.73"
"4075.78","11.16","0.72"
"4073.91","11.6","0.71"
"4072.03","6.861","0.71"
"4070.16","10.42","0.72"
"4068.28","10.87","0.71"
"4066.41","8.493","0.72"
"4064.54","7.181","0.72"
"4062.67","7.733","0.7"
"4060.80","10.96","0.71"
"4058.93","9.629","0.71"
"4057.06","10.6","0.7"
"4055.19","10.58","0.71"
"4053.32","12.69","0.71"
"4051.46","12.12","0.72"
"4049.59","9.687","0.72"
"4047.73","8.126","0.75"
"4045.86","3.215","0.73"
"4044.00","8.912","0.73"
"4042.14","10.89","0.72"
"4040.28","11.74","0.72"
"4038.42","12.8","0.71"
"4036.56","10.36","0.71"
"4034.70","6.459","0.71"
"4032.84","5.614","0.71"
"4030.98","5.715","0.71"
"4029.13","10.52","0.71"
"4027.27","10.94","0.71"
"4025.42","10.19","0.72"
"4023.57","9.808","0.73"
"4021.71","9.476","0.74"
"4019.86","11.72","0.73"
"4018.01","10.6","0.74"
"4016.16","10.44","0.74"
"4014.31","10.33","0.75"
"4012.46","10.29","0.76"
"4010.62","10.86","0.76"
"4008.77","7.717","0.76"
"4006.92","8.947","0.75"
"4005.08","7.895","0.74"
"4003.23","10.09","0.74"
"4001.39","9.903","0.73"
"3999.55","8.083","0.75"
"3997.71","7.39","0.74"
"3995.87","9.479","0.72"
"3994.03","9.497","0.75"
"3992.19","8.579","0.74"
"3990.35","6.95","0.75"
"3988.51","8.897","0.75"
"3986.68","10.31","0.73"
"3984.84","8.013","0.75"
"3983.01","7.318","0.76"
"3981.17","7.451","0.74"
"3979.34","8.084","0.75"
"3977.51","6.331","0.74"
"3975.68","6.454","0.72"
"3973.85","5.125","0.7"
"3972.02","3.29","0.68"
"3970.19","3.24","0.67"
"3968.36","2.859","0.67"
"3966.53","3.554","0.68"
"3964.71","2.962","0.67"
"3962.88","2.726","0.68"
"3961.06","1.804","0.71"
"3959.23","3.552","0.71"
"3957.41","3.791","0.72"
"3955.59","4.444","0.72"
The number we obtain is 1.89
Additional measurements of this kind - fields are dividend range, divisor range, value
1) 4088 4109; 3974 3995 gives 1.55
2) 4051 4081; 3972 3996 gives 1.31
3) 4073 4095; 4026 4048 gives 1.46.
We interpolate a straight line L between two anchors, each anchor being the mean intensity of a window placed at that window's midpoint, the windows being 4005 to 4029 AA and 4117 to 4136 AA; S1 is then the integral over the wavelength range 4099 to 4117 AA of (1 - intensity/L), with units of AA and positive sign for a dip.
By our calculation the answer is 1.6 AA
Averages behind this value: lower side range 10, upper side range 12.5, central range 11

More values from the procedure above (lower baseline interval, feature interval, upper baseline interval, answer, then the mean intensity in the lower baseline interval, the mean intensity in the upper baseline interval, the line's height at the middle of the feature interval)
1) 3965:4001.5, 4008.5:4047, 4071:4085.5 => -2.8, 6.91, 11.1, 8.89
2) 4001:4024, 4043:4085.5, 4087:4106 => 5.2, 9.85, 12.3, 11.4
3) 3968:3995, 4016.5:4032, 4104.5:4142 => -2.5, 6.92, 12.2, 8.5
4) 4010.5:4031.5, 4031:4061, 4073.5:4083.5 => 3.5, 10.1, 11.5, 10.7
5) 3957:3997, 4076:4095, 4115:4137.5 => -4.2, 5.96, 12.5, 10.7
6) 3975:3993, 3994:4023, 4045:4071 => -4.0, 7.85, 9.46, 8.39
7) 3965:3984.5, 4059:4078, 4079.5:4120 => 2.0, 5.38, 12.2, 10.5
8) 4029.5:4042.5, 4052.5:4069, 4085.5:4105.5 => 0.9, 9.07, 12.3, 10.4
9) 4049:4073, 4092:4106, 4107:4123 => -0.4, 9.83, 11.6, 11.1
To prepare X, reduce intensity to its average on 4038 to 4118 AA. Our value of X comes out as 10.9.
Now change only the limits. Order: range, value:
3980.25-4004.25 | 8.61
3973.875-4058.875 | 9.12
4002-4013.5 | 9.33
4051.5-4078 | 9.9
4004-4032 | 9.68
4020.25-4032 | 9.52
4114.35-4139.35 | 12.4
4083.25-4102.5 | 12.6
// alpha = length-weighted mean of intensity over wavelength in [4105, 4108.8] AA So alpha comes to 11.8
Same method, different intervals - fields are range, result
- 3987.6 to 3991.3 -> 7.92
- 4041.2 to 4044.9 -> 9.92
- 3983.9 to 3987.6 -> 9.16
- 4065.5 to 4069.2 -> 9.69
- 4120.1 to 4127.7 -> 13.9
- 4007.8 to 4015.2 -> 9.79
